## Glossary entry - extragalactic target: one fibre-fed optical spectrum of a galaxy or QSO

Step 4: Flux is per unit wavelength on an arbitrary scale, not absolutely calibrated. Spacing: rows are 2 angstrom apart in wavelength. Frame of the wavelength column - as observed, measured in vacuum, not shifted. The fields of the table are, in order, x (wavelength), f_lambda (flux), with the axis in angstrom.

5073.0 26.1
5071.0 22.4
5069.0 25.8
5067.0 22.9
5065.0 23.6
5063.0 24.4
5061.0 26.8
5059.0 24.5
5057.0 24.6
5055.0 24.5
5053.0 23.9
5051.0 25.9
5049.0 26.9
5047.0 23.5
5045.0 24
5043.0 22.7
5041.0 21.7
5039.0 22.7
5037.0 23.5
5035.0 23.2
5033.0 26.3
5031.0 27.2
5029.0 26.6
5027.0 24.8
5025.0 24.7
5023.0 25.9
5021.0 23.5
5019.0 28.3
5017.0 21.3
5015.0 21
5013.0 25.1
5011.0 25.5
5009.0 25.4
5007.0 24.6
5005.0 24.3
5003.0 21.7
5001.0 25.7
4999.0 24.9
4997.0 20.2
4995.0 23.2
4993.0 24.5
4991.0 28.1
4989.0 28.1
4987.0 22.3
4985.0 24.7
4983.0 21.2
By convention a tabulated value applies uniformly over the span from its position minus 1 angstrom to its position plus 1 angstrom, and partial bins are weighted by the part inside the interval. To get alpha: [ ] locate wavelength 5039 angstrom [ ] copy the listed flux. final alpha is 22.7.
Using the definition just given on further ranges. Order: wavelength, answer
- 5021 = 23.5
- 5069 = 25.8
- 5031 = 27.2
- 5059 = 24.5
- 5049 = 26.9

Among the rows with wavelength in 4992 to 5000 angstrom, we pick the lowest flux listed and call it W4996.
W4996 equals 20.2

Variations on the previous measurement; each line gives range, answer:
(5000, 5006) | 21.7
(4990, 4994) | 24.5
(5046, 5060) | 23.5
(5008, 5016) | 21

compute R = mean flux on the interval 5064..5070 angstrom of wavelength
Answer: 24.1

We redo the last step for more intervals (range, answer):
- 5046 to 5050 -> 25.2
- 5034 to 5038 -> 23.4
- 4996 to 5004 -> 23.1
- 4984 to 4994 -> 25.5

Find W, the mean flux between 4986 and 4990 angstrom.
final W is 25.2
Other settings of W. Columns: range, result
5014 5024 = 24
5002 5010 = 24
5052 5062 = 24.9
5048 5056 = 25.3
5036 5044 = 22.6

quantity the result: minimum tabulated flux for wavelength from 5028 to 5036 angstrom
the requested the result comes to 23.2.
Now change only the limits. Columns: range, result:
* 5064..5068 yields 22.9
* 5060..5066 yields 23.6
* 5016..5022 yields 21.3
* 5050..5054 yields 23.9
